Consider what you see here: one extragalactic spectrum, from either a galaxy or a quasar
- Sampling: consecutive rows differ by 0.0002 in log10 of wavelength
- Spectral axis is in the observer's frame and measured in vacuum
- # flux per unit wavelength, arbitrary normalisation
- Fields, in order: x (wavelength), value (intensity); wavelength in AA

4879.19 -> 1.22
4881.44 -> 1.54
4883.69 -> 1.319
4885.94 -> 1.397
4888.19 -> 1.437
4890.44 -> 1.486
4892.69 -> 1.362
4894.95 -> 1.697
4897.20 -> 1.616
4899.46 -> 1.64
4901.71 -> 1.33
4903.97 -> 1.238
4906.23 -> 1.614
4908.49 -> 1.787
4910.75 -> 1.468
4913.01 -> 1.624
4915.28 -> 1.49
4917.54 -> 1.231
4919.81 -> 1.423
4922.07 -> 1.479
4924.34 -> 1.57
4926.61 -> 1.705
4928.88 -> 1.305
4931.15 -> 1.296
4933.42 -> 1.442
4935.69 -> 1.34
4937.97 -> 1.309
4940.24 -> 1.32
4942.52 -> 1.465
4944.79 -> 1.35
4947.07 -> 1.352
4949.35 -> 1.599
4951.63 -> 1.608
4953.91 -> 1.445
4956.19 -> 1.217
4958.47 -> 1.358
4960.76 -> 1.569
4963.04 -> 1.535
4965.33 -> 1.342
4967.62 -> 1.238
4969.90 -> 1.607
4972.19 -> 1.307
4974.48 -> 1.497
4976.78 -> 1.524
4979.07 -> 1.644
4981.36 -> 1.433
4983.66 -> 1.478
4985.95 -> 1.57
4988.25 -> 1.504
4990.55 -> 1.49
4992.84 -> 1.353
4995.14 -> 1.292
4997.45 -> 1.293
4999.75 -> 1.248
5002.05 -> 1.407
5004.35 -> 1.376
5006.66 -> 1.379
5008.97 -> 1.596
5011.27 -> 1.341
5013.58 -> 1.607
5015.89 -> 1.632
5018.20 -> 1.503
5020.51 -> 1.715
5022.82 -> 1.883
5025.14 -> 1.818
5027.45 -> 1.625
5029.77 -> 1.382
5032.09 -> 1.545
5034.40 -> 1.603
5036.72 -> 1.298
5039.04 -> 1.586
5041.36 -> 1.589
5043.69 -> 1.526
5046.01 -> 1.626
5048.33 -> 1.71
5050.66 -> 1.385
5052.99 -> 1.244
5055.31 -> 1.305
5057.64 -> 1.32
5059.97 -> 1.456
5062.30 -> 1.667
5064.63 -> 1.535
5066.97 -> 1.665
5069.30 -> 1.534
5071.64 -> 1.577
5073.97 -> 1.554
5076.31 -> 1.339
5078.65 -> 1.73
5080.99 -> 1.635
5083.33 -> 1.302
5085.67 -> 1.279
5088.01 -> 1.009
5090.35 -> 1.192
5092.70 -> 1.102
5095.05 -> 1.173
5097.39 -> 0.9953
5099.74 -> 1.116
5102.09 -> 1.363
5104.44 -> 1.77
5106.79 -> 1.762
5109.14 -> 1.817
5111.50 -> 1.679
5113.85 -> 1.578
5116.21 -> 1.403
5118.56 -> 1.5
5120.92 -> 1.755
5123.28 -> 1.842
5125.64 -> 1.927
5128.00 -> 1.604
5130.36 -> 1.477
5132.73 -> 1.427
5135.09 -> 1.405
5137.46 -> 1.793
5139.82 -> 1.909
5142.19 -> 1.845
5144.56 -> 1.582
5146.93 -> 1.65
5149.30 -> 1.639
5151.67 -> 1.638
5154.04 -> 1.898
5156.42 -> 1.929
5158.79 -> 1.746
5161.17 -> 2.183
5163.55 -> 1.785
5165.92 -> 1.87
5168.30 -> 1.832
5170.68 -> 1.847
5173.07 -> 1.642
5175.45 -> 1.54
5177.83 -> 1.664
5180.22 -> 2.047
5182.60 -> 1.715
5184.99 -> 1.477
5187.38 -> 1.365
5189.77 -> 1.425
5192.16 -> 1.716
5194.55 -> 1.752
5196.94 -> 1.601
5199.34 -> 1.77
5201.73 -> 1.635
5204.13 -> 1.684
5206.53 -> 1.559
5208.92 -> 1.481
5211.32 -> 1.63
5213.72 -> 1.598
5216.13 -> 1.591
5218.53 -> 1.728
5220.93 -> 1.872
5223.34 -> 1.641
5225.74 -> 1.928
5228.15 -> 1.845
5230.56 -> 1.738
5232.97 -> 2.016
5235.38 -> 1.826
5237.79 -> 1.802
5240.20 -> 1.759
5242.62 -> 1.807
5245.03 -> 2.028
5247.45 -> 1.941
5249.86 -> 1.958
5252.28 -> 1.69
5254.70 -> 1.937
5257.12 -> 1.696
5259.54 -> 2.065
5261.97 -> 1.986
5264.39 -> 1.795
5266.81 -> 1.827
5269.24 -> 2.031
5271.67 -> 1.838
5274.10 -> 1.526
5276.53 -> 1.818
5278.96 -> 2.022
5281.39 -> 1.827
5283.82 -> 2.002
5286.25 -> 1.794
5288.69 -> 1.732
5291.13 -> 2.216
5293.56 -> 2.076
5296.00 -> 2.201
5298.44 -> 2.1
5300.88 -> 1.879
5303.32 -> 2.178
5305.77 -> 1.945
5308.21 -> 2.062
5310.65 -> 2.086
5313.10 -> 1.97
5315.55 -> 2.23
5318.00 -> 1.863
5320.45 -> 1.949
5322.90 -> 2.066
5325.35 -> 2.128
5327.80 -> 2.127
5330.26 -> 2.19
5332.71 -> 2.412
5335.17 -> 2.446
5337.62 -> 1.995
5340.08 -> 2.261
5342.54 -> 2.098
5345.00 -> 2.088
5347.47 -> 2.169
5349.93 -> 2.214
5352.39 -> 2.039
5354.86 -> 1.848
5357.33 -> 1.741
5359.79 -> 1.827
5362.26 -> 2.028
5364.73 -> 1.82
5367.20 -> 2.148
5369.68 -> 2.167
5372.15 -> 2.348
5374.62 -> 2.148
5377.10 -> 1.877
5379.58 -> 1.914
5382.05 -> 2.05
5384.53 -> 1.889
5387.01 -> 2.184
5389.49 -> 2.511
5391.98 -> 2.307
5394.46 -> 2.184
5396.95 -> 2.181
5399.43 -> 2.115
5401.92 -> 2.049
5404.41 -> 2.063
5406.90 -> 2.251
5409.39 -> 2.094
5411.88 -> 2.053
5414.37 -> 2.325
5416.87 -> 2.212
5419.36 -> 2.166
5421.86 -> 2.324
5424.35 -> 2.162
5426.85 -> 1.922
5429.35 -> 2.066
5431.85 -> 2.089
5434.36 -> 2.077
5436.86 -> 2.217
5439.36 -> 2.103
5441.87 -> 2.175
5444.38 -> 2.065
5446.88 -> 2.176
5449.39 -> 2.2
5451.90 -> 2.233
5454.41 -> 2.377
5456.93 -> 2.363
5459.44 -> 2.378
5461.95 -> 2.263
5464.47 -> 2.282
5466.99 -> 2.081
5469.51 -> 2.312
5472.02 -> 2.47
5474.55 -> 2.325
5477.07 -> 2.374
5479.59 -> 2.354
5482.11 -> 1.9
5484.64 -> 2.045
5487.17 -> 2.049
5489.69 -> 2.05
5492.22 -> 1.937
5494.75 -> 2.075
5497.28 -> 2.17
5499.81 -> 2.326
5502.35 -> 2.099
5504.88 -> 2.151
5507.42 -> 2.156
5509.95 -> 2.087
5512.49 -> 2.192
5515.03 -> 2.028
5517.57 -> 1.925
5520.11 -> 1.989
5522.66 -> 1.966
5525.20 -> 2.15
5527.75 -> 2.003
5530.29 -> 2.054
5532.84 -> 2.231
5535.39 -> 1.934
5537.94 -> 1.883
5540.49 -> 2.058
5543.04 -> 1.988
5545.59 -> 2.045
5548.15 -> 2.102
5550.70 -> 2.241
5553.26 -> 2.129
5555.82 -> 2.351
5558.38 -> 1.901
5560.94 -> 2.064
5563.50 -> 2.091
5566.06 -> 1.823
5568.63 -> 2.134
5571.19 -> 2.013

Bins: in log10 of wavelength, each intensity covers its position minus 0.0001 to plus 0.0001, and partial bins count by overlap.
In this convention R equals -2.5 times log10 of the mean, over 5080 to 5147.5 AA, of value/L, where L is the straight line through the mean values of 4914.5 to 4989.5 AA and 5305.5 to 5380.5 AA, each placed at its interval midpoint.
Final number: 0.13 mag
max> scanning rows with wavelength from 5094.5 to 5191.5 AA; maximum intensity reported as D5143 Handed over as 2.183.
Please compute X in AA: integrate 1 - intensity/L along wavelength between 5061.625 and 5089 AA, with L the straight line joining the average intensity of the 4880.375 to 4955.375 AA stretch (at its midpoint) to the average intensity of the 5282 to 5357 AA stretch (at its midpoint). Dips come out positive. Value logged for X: 3.5 AA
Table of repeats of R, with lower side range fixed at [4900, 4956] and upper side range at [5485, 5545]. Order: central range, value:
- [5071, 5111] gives 0.160 mag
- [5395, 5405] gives -0.089 mag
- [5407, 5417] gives -0.115 mag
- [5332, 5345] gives -0.182 mag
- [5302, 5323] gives -0.103 mag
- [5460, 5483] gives -0.128 mag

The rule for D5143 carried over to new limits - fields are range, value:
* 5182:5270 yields 2.065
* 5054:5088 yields 1.73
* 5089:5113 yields 1.817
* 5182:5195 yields 1.752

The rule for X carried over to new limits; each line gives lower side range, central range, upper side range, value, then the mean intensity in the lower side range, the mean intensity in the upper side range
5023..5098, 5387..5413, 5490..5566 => -3.8 AA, 1.46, 2.08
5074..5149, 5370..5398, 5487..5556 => -3.7 AA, 1.52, 2.08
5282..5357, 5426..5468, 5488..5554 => -2.2 AA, 2.07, 2.08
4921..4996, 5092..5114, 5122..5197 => 2.7 AA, 1.44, 1.71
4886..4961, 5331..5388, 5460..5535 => -2.9 AA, 1.46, 2.14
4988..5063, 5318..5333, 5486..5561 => -2.1 AA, 1.49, 2.08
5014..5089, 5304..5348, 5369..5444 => -2.6 AA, 1.52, 2.14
